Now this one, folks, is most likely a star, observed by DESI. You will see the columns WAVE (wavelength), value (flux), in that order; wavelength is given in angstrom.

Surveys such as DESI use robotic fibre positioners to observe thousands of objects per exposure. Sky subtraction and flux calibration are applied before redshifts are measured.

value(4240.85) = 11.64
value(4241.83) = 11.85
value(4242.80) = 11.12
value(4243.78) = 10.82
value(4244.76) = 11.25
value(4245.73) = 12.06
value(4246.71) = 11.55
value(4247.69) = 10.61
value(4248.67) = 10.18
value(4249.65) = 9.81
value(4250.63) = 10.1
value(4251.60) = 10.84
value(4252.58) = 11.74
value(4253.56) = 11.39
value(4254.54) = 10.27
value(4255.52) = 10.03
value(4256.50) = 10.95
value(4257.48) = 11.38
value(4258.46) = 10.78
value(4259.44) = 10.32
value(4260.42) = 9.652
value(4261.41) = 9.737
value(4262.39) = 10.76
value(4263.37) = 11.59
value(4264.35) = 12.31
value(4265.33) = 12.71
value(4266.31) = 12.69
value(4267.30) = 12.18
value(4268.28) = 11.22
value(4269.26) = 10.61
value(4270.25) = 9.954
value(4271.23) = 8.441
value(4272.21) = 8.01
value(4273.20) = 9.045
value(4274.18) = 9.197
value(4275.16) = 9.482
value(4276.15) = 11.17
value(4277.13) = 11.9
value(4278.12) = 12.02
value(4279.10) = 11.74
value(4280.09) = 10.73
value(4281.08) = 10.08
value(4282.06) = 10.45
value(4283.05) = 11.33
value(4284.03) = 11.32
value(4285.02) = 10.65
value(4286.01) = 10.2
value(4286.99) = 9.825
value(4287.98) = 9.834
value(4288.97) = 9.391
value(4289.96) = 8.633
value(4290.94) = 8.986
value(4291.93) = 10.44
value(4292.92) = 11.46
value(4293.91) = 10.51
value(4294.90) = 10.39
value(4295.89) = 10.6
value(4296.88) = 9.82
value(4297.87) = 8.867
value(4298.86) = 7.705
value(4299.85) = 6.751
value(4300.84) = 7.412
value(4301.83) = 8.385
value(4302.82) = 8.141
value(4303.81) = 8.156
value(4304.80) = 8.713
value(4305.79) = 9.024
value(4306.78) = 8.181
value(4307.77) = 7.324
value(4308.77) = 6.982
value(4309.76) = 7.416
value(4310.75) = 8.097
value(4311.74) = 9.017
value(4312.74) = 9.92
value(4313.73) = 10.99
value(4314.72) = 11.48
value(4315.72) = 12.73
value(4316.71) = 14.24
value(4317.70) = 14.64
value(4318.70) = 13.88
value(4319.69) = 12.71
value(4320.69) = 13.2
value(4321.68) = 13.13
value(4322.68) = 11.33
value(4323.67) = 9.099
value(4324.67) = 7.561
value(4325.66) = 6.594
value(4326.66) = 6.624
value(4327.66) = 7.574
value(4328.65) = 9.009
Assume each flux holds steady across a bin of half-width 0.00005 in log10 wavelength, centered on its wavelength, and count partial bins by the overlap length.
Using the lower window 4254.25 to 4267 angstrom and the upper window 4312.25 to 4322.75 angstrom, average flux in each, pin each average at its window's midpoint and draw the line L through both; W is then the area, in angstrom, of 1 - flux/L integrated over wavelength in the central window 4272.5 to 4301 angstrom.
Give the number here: 4.2 angstrom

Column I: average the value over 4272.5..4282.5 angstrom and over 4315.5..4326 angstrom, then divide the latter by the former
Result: 1.12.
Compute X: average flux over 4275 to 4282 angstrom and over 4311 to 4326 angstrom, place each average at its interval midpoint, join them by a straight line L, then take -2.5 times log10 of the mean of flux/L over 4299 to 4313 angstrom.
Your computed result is 0.363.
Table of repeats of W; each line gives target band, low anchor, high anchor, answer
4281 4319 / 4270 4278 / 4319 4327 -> 0.84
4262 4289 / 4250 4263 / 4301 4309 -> -2.97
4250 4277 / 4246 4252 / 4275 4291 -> -0.21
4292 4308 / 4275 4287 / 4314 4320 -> 4.22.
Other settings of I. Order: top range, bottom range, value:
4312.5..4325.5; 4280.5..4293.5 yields 1.16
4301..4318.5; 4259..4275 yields 0.92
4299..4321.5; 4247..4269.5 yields 0.90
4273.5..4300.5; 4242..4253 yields 0.92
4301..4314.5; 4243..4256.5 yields 0.79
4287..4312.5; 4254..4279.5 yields 0.83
